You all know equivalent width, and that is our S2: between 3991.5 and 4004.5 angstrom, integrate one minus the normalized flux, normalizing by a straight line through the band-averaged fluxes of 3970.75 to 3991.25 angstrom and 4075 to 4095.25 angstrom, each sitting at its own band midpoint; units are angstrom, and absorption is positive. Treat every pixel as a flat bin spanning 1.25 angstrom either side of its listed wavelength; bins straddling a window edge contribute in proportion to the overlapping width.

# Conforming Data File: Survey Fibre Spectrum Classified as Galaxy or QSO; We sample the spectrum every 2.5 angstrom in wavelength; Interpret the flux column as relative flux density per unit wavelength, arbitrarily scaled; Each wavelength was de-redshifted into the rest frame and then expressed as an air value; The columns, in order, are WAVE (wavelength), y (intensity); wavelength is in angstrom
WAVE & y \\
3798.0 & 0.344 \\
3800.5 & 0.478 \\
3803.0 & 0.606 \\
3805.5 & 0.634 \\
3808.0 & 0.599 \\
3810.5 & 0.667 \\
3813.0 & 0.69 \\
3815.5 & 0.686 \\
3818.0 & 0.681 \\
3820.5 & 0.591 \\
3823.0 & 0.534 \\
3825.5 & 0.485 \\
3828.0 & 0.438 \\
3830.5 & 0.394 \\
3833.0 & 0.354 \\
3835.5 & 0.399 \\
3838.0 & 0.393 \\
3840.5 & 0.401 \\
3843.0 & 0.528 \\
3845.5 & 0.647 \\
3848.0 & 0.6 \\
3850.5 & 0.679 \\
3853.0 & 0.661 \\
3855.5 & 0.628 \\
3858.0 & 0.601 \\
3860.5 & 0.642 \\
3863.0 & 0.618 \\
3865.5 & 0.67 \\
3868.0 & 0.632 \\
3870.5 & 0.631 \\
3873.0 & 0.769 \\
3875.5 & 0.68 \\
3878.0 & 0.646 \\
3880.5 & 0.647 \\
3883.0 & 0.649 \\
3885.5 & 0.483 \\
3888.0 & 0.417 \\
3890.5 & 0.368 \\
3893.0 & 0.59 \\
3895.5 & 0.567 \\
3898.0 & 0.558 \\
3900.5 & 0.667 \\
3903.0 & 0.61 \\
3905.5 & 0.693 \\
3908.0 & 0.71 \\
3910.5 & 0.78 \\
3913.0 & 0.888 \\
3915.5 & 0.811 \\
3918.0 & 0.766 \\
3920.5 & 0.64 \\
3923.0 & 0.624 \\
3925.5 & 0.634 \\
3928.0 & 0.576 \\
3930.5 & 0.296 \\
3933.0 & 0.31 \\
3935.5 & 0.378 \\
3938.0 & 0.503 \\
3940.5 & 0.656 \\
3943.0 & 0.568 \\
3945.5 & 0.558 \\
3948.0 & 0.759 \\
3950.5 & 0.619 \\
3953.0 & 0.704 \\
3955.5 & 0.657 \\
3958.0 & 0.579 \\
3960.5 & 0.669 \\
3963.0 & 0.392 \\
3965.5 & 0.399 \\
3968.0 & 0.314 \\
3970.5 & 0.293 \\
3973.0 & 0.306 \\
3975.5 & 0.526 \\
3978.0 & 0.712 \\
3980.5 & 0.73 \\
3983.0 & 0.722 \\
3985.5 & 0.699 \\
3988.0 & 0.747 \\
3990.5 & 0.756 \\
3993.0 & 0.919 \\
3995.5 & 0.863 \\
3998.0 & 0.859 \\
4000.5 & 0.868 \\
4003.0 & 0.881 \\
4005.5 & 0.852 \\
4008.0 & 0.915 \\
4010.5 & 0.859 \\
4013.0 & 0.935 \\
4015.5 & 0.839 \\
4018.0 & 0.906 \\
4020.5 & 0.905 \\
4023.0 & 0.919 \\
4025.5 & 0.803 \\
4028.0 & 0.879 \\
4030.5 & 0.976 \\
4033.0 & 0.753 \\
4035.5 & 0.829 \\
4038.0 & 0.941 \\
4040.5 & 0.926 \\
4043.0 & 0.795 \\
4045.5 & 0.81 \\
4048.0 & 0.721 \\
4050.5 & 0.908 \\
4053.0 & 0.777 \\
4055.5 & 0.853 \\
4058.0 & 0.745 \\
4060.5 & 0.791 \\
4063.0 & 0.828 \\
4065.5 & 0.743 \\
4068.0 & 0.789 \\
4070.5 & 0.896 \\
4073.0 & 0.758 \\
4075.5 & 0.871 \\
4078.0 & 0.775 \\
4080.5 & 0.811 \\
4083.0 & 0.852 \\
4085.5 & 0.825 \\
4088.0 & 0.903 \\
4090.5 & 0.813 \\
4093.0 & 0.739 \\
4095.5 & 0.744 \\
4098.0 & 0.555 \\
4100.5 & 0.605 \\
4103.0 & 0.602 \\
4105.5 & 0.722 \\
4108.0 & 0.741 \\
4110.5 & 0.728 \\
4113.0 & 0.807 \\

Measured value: -4.2 angstrom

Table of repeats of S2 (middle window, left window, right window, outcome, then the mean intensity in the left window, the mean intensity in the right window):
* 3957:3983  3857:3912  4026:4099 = 7.7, 0.621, 0.815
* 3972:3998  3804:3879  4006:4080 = 2.1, 0.586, 0.843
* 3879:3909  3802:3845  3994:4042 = 3.7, 0.536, 0.879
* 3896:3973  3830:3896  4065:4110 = 5.5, 0.568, 0.763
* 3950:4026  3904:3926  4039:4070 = 5.9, 0.729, 0.81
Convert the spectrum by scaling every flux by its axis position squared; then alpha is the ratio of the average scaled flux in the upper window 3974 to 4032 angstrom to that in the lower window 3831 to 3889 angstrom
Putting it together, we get 1.53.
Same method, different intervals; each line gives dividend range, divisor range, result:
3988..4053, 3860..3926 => 1.42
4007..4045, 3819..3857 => 1.87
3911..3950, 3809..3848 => 1.20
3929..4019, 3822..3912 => 1.20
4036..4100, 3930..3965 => 1.56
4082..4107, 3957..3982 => 1.58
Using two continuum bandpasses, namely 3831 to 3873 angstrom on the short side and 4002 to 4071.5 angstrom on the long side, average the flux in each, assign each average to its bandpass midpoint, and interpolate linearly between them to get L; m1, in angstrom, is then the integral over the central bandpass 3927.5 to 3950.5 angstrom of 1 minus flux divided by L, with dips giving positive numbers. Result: 6.2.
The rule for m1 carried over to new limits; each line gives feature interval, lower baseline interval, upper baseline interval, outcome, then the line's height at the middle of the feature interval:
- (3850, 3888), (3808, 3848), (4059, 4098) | -3.99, 0.575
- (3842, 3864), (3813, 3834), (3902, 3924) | -1.00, 0.597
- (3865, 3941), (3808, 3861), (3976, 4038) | 6.57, 0.668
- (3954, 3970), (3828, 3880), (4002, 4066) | 5.28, 0.741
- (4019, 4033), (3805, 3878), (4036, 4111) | -2.60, 0.745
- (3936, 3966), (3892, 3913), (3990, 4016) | 6.86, 0.763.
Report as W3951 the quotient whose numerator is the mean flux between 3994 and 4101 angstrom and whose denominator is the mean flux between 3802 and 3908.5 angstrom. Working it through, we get 1.4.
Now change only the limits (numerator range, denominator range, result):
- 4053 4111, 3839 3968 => 1.28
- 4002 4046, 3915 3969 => 1.56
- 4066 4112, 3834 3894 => 1.31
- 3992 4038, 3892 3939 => 1.43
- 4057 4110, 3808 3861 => 1.38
